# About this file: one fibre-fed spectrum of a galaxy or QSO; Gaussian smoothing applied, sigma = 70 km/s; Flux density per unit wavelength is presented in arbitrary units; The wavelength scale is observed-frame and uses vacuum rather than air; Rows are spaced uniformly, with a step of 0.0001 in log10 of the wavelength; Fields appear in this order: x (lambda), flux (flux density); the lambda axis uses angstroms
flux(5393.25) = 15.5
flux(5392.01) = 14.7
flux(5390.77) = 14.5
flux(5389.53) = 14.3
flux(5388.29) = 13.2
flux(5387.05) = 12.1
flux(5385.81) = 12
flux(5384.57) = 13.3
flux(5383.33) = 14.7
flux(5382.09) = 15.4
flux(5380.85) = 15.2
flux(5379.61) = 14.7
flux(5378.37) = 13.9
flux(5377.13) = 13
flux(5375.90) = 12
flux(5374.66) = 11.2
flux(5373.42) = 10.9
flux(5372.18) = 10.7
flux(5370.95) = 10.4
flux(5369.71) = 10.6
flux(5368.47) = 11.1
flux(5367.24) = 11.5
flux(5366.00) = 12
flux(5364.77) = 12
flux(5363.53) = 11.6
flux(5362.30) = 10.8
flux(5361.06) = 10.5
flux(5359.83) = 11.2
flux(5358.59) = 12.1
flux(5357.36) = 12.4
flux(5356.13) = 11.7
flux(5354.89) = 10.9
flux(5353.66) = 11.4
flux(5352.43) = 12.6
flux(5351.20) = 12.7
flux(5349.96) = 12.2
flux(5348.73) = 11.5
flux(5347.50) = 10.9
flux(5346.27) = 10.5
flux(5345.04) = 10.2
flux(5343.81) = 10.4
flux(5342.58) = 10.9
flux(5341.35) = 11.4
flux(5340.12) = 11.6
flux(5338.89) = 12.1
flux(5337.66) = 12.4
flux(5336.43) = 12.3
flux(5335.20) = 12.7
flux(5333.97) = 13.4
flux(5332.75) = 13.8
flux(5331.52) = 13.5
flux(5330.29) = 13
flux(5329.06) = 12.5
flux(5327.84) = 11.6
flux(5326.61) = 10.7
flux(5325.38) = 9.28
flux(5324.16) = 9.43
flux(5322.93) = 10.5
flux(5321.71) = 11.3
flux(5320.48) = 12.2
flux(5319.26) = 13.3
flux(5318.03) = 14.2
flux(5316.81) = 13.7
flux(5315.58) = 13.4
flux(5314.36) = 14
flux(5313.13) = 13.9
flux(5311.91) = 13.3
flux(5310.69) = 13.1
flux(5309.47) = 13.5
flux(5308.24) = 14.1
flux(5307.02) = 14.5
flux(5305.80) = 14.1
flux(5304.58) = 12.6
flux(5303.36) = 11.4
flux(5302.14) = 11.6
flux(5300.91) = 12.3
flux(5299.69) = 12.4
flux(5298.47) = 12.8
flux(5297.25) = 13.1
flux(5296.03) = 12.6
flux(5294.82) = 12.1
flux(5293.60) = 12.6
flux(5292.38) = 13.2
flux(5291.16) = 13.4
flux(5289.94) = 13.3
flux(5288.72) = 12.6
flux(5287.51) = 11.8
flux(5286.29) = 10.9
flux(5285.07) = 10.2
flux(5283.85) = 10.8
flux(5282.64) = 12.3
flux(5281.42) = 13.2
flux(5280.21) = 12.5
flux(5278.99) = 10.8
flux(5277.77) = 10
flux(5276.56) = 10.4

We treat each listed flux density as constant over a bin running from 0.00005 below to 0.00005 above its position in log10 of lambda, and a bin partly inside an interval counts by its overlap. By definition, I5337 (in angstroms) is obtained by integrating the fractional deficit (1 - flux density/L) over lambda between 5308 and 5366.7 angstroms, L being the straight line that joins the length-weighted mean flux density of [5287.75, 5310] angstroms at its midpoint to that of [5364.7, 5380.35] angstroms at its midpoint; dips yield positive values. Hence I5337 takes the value 1.5 angstroms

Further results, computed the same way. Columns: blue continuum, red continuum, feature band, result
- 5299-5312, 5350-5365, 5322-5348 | 1.4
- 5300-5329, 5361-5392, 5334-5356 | 1.6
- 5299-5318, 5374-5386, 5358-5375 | 2.9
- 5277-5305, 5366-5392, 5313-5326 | 0.1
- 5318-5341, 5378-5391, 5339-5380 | 4.7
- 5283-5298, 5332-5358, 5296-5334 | -1.9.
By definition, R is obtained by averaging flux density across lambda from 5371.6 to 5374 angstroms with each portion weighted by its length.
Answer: 10.8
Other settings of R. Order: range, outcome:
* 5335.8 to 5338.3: 12.3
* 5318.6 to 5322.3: 12.3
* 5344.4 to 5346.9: 10.4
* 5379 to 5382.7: 15.1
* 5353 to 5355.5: 11.2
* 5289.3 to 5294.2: 13.1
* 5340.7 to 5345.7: 10.7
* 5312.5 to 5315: 13.9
